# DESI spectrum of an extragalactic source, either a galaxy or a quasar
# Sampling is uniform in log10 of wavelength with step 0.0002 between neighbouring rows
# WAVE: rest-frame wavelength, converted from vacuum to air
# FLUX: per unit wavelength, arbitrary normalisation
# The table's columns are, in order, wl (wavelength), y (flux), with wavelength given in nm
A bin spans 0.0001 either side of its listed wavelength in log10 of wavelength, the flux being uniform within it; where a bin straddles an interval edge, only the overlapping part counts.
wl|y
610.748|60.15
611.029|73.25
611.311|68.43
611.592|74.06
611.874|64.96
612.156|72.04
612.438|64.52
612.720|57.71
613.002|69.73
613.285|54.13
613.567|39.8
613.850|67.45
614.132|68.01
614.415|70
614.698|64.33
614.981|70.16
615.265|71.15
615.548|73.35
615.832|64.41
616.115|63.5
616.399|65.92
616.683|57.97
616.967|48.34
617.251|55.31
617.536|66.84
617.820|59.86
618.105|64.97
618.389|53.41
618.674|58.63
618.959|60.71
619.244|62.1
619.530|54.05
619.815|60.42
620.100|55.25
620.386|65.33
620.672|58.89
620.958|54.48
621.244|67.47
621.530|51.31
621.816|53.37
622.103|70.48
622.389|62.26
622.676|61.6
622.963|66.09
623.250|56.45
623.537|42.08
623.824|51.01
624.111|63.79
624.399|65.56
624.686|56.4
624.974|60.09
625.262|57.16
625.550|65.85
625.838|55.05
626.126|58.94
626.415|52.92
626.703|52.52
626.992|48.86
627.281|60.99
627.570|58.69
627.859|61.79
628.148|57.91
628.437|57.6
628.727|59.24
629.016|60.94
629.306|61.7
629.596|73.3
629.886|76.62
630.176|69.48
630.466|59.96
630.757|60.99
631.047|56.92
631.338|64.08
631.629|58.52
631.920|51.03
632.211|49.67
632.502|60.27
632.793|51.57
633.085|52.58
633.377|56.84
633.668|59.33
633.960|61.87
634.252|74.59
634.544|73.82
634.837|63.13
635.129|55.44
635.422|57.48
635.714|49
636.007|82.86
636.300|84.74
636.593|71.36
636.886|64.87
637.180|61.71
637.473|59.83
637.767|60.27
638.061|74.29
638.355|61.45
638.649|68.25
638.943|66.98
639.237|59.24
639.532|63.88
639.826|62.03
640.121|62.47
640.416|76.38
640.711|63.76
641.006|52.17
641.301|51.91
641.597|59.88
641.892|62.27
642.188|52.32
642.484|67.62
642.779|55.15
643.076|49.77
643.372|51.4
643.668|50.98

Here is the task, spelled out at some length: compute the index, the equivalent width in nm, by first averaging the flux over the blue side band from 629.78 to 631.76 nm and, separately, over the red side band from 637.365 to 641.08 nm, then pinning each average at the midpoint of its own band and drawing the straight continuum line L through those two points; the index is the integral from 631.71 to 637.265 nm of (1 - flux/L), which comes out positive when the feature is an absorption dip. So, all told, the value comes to 0.14 nm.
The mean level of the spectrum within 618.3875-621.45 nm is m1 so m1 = 59.3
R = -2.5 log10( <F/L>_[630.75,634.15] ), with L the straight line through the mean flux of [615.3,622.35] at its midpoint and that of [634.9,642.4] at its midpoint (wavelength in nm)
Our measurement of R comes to 0.10 mag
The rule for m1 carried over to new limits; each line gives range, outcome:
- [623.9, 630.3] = 60.6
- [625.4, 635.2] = 60.1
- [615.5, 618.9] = 60.7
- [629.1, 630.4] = 69.2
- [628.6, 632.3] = 61.9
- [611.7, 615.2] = 63.8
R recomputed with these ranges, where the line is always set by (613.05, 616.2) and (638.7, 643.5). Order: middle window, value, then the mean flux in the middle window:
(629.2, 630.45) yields -0.13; 69.5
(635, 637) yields -0.10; 66.7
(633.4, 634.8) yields -0.08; 66.1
